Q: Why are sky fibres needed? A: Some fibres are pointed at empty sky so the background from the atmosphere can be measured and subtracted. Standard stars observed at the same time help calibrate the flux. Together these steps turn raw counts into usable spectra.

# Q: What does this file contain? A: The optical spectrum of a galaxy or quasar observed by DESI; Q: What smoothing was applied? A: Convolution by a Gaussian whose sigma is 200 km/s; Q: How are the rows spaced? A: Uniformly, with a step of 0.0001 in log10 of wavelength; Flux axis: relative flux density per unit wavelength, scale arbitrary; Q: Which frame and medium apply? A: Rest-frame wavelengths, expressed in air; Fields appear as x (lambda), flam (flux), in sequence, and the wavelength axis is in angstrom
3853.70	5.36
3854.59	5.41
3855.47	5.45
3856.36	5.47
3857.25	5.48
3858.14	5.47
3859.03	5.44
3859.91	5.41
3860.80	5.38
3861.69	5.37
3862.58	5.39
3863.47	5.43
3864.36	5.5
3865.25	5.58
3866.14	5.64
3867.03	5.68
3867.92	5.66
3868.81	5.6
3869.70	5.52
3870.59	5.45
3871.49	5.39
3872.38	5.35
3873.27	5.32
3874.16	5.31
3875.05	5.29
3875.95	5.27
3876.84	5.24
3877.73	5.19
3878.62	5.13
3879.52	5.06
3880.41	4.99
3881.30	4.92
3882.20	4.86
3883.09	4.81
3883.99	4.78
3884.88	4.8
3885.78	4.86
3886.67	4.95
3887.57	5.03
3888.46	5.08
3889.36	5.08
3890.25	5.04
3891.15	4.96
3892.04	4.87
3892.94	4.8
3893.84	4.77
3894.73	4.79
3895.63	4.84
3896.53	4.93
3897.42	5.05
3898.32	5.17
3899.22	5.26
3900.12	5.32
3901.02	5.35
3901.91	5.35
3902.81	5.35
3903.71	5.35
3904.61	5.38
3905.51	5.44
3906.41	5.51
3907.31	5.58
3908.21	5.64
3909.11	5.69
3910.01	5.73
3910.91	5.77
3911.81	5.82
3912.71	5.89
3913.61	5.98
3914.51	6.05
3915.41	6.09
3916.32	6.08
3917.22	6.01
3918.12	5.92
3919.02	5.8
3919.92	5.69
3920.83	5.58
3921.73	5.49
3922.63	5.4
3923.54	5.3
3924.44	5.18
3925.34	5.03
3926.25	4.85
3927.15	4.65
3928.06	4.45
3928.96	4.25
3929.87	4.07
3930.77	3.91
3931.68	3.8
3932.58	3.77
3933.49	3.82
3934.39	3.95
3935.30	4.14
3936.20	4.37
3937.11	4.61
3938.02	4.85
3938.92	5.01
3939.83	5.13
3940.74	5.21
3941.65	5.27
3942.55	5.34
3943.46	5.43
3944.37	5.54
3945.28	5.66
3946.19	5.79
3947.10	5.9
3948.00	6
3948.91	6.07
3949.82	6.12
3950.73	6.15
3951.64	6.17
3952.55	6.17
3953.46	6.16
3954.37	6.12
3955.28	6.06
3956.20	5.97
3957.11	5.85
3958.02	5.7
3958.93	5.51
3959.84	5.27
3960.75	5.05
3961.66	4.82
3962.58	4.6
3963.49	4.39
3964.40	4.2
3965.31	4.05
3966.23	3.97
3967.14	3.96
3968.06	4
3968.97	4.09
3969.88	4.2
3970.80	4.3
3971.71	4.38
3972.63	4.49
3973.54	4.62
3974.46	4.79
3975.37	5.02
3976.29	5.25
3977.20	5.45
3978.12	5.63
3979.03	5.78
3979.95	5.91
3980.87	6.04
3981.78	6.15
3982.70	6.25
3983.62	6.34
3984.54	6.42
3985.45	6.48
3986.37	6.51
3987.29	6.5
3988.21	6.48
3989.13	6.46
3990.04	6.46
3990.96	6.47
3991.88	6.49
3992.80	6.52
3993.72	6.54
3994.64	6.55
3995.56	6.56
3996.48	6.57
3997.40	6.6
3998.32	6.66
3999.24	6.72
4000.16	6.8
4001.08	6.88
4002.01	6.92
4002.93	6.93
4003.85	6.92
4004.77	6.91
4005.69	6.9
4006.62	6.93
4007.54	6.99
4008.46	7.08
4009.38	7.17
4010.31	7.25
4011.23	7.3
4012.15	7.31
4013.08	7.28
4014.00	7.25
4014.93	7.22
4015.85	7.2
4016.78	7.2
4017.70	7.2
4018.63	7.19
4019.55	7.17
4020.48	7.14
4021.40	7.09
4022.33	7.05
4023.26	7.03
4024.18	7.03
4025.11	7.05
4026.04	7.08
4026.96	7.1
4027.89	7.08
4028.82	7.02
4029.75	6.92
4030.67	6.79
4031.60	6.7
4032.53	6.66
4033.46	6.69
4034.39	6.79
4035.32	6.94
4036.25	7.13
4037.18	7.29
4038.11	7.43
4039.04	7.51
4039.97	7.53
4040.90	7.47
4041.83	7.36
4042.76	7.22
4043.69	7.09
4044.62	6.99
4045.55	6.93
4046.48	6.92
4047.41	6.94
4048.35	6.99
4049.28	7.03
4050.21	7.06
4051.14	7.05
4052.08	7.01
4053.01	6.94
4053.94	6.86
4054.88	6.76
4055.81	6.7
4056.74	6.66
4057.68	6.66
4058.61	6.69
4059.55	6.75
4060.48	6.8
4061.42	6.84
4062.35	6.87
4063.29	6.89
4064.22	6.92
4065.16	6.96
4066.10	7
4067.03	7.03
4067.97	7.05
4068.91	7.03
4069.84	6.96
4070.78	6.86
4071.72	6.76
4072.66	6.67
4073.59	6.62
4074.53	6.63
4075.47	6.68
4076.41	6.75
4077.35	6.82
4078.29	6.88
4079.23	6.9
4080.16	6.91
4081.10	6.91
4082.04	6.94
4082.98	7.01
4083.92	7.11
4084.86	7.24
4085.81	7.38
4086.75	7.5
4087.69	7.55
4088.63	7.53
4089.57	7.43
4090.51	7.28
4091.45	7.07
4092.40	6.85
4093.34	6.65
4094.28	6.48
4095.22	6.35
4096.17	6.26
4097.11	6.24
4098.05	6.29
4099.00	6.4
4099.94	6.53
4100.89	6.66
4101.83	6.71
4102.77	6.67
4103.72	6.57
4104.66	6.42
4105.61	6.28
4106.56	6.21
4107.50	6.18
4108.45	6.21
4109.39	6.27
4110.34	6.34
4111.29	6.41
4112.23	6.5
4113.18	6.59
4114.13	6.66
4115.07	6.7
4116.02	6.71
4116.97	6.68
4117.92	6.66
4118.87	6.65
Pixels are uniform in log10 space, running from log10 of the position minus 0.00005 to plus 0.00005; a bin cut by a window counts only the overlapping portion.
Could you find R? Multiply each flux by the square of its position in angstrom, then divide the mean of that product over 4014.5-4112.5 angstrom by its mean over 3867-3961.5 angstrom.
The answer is 1.41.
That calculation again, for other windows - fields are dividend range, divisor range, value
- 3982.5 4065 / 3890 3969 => 1.39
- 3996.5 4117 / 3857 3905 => 1.45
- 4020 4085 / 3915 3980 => 1.44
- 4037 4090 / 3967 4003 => 1.24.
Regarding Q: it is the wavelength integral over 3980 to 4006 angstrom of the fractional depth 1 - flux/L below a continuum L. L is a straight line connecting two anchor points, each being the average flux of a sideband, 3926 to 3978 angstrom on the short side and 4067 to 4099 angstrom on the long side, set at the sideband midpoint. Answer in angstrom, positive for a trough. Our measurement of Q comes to -4.63 angstrom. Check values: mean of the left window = 4.97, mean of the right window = 6.89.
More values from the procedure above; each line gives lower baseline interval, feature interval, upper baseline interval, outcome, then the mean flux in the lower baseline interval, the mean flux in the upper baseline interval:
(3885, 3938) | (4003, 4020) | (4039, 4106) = -2.5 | 5.11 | 6.89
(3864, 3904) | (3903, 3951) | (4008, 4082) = 3.2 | 5.17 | 7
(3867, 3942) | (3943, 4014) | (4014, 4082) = 1.9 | 5.14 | 6.97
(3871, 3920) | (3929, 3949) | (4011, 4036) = 3.6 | 5.31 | 7.05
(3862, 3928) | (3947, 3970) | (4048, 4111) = 2.2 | 5.32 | 6.8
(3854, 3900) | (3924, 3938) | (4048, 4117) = 3.2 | 5.21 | 6.78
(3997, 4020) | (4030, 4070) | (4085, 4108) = -0.5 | 7.04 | 6.73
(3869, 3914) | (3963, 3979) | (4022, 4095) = 4.0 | 5.23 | 6.98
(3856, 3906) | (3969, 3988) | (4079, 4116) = 1.3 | 5.22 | 6.72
